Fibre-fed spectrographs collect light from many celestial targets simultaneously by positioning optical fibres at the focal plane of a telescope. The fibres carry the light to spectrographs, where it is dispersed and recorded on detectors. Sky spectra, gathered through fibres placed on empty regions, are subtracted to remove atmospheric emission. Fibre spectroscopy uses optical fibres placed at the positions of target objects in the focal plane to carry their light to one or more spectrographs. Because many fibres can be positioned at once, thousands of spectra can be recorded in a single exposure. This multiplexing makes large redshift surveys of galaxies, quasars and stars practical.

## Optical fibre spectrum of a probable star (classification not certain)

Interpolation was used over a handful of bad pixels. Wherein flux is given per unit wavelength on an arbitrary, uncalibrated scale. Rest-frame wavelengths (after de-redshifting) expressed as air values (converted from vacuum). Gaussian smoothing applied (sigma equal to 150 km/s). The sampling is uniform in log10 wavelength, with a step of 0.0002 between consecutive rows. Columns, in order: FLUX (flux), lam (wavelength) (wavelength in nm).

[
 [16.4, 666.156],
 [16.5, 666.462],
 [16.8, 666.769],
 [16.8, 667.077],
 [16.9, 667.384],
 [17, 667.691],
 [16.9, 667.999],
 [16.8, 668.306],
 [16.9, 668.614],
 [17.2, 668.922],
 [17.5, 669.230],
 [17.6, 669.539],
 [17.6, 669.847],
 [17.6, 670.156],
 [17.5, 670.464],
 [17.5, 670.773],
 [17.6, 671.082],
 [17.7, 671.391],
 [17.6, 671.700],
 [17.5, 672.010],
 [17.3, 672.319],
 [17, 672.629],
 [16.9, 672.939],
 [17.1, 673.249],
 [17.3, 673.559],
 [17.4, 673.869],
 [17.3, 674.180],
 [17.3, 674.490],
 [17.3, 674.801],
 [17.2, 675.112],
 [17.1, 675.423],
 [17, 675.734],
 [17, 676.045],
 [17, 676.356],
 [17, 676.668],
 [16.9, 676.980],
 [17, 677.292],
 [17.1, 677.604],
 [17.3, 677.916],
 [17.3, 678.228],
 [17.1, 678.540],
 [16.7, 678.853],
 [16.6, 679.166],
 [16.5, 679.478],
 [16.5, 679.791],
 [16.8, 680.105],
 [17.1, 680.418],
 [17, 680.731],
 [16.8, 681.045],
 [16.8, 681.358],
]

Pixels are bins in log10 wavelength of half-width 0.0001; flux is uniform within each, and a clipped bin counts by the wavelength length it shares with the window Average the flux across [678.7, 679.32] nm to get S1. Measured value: 16.6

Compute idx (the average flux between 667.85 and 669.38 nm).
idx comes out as 17.1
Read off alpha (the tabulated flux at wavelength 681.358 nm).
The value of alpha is 16.8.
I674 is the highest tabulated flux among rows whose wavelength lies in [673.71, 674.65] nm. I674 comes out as 17.4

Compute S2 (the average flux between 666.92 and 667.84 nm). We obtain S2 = 16.9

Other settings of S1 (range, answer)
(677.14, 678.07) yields 17.1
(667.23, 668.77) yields 16.9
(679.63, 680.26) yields 16.6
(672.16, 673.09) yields 17.1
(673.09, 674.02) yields 17.3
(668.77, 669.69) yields 17.4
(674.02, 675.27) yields 17.3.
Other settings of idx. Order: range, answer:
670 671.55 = 17.6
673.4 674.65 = 17.3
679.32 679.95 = 16.5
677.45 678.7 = 17.2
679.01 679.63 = 16.6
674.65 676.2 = 17.1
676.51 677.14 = 16.9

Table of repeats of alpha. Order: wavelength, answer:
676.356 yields 17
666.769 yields 16.8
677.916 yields 17.3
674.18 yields 17.3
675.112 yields 17.2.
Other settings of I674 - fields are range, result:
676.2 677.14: 17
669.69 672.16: 17.7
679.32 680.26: 16.8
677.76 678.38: 17.3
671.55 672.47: 17.6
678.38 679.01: 17.1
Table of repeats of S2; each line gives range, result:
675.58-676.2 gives 17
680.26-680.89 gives 17.1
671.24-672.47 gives 17.5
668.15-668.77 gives 16.9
